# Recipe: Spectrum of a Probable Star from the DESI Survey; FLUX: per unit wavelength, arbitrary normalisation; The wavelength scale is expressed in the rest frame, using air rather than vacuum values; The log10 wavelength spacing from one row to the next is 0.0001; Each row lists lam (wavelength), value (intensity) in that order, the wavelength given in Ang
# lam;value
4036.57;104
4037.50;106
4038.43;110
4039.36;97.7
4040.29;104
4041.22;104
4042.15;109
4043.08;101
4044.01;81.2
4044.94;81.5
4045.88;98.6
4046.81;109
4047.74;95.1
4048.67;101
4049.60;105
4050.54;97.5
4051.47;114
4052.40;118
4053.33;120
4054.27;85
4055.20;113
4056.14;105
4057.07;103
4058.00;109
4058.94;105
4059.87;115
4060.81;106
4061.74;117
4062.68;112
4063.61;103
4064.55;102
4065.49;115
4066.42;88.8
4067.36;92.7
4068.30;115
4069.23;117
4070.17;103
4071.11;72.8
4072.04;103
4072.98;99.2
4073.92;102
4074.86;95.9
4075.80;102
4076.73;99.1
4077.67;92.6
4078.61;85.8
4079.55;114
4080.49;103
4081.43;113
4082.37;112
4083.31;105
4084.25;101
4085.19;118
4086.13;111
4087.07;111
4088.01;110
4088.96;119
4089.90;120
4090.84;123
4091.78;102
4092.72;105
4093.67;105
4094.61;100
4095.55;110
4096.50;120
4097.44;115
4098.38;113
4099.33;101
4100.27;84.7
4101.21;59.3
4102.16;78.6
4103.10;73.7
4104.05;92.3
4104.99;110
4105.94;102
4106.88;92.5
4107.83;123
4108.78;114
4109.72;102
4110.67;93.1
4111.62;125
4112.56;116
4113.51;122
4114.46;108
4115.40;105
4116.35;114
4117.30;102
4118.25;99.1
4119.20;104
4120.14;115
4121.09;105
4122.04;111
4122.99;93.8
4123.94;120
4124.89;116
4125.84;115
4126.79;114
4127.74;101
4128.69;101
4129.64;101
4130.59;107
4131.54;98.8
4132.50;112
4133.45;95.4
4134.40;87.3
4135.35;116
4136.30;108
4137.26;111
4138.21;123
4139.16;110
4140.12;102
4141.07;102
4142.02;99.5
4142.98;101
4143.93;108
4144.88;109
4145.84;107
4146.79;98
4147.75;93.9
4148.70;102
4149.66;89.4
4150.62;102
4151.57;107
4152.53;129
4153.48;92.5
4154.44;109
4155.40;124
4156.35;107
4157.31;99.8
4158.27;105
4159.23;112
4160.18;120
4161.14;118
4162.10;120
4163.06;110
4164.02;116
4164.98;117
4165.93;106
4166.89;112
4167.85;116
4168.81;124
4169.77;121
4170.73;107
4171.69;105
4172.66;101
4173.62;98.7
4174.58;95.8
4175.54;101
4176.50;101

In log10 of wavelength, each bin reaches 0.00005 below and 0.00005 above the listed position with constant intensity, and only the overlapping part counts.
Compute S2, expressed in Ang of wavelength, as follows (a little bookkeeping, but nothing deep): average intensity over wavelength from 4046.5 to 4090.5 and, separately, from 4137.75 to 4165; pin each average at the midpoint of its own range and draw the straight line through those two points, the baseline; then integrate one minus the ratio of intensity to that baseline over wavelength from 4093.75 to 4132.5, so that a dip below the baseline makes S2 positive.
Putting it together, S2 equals 0.8 Ang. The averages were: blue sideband 105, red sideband 108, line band 105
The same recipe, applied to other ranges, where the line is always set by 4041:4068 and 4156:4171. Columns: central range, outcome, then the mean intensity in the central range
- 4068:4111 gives 1.48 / 103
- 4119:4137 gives 0.61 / 106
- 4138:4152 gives 1.06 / 103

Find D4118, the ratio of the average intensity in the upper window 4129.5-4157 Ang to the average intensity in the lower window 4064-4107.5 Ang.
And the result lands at 1.03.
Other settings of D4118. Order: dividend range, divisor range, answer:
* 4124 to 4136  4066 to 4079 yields 1.08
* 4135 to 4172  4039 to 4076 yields 1.06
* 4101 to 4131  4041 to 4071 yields 1.01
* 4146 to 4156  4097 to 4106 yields 1.13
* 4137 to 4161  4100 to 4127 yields 1.03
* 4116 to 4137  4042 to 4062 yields 1.02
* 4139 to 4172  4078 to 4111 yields 1.04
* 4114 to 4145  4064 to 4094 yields 1.02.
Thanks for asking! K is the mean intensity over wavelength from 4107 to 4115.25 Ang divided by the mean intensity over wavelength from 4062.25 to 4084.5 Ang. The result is 1.09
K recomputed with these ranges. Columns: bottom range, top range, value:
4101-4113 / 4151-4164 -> 1.13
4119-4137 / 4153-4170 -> 1.06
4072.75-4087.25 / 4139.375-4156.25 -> 1.01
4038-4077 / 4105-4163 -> 1.04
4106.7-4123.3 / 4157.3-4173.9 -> 1.03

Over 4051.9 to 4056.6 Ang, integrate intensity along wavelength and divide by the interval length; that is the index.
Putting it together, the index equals 108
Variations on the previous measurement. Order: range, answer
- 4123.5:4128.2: 113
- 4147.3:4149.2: 98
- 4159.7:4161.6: 119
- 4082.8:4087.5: 109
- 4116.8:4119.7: 102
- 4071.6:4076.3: 100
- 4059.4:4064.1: 111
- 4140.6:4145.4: 104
